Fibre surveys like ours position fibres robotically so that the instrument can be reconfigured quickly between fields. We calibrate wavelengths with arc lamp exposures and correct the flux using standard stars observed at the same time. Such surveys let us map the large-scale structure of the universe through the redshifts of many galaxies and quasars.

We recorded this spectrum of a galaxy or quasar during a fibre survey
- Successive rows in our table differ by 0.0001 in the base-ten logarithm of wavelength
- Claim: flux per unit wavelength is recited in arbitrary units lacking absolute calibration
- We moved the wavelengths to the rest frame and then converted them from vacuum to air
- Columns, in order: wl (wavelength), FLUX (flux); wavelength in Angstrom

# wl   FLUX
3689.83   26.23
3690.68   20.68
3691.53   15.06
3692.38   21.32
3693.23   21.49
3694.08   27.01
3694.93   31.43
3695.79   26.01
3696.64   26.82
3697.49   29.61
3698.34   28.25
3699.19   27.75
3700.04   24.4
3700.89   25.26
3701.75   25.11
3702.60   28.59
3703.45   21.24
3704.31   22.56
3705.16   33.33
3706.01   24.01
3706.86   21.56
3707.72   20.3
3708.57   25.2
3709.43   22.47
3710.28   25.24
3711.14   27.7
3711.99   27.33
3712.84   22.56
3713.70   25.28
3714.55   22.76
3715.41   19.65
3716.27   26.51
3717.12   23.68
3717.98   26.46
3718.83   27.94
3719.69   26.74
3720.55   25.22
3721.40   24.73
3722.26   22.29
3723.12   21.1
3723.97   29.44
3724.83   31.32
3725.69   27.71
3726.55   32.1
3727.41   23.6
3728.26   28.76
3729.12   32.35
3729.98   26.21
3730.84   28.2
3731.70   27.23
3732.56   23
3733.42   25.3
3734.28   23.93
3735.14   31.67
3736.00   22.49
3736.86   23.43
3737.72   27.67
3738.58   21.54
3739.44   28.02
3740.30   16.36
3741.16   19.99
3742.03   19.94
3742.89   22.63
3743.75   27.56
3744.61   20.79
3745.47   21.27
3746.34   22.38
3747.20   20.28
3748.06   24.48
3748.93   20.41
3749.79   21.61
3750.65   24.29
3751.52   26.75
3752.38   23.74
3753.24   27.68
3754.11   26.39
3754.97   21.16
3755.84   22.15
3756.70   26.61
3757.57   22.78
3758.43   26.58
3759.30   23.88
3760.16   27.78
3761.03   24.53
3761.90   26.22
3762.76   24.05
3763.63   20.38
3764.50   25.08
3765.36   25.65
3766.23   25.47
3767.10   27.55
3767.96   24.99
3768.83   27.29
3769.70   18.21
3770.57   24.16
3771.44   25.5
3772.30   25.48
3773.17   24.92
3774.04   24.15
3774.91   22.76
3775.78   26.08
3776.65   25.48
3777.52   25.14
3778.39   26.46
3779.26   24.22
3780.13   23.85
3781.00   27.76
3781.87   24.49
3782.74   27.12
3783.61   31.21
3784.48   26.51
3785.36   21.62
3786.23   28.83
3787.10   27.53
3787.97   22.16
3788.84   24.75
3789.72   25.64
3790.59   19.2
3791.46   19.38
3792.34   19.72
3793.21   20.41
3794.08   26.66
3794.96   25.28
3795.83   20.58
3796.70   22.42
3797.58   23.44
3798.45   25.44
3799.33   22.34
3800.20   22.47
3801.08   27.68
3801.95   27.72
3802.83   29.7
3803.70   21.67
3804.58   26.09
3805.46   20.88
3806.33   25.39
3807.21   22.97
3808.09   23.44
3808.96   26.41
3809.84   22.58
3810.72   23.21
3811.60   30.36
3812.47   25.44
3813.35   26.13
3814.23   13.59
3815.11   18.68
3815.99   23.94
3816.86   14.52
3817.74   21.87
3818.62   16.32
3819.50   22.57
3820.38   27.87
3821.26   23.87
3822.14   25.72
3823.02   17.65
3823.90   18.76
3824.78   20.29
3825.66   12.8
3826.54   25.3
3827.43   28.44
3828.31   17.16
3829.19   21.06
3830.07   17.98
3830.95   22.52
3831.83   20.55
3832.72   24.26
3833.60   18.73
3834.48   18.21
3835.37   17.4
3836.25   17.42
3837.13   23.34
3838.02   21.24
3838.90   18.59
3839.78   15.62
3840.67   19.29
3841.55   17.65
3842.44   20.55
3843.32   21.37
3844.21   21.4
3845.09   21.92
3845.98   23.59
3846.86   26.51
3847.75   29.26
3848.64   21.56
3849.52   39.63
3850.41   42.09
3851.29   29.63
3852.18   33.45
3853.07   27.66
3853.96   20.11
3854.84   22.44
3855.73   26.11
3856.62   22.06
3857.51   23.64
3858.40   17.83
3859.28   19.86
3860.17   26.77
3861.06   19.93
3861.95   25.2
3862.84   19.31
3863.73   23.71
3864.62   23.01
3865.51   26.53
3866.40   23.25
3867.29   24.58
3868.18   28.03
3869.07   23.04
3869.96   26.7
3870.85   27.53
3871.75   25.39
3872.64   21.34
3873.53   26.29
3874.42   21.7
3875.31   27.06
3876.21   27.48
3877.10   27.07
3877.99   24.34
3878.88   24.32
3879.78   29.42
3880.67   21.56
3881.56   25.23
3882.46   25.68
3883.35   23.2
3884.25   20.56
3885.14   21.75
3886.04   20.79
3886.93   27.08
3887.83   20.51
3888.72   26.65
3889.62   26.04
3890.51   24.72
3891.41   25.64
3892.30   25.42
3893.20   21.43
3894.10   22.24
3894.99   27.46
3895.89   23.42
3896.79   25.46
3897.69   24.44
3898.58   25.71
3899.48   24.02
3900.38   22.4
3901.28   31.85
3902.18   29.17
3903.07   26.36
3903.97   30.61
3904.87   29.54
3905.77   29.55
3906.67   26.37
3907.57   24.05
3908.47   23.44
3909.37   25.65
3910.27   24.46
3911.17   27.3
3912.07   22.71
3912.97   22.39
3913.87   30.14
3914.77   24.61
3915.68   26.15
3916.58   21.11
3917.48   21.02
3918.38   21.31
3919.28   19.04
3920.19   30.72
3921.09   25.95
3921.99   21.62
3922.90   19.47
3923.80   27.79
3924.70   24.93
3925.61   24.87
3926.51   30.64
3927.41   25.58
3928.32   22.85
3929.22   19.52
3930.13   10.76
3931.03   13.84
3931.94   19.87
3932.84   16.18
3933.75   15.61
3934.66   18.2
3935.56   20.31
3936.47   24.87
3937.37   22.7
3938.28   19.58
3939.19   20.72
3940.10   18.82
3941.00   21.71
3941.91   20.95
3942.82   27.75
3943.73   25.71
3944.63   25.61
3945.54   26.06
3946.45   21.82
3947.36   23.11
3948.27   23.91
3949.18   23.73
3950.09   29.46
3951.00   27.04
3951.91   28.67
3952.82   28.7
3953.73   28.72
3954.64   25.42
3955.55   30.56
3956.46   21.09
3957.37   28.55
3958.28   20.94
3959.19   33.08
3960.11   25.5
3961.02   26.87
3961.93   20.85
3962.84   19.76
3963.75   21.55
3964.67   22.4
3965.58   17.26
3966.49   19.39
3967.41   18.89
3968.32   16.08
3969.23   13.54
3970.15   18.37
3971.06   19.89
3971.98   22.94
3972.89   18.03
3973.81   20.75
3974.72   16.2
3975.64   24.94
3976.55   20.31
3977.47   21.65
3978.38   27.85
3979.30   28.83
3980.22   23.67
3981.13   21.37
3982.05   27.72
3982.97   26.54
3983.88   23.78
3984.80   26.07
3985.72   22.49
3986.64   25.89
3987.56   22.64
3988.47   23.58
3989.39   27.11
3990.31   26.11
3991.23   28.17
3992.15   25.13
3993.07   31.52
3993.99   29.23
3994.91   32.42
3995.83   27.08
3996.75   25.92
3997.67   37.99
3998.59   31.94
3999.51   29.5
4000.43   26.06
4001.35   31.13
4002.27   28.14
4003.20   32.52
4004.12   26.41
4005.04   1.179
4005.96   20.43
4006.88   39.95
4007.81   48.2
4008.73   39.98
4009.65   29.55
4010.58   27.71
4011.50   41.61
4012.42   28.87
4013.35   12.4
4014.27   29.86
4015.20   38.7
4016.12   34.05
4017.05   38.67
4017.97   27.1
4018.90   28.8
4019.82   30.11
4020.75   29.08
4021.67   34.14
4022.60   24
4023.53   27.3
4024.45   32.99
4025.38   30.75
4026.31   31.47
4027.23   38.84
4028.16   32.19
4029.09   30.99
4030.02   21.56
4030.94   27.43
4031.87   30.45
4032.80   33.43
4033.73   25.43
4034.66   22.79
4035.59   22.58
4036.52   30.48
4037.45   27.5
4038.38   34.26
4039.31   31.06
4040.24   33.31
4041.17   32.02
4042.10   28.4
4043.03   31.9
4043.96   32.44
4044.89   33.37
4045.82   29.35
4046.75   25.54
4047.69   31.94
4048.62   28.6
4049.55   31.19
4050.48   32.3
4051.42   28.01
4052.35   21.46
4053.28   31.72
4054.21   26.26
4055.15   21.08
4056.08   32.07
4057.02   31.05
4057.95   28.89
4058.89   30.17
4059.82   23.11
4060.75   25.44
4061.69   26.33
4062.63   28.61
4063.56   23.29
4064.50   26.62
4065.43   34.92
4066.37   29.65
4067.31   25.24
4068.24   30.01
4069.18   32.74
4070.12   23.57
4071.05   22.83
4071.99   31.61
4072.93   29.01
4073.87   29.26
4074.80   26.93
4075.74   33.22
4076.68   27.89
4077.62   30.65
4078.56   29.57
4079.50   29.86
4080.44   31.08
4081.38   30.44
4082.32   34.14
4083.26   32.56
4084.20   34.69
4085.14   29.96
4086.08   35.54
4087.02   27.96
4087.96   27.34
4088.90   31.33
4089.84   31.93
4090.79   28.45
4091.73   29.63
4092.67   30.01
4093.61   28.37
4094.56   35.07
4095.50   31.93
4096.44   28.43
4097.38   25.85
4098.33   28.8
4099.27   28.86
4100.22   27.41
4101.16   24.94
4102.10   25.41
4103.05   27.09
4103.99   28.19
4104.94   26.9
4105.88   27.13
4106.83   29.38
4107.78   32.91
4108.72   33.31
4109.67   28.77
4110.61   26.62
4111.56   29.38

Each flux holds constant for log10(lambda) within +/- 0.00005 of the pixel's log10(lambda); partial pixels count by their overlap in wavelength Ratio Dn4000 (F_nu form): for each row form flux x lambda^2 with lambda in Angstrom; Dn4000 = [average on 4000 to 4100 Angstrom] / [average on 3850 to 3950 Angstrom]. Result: 1.32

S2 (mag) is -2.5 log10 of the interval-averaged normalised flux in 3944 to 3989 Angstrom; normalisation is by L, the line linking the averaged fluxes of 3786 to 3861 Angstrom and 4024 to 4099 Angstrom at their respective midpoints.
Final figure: 0.14 mag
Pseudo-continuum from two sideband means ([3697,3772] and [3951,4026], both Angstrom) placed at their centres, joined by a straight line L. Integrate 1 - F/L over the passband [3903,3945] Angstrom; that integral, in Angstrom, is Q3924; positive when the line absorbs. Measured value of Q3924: 4.61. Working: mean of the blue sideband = 24.9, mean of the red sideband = 26.5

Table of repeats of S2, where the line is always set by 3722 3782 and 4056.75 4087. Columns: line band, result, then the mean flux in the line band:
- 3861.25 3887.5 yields 0.09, 24.5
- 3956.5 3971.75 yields 0.28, 21.4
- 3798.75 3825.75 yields 0.13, 22.8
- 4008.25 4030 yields -0.09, 31.1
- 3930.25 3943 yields 0.36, 19.7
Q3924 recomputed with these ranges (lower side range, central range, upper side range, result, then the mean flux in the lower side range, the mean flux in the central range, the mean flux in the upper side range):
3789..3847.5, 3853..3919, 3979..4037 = -0.4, 22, 24.6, 28.8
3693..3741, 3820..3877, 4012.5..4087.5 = 8.1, 25.7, 23.3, 29.4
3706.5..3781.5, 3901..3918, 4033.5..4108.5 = 0.6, 24.7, 26.1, 29.1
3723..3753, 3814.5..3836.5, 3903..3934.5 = 3.3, 24.8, 20.5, 23.5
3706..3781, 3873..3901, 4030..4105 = 2.2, 24.7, 24.5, 29.1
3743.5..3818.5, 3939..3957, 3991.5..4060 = 1.8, 24.1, 25.1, 29.7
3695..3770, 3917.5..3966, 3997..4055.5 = 8.8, 25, 23.2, 29.8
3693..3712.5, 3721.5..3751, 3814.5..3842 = -0.4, 25.8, 24.7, 20.3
